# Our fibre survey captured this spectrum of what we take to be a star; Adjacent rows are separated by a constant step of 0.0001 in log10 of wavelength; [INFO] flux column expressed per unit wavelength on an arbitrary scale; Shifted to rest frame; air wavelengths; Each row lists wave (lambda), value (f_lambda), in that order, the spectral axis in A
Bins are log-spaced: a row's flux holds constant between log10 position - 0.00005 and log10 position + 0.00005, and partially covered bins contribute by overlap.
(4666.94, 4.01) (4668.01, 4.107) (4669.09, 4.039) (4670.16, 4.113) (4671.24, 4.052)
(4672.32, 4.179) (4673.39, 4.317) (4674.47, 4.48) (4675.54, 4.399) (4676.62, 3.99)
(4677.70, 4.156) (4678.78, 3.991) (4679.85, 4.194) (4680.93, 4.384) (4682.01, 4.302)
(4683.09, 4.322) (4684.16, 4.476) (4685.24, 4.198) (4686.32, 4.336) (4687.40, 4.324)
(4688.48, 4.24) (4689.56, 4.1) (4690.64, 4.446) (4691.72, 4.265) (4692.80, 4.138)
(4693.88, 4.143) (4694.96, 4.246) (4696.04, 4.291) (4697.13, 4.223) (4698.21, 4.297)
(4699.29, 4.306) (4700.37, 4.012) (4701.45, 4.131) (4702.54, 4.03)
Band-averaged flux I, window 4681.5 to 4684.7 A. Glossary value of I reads 4.38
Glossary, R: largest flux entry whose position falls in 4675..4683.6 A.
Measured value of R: 4.399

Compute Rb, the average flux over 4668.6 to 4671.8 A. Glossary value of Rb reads 4.06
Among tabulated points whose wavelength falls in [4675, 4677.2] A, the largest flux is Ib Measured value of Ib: 4.399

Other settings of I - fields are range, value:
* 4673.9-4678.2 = 4.25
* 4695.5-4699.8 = 4.27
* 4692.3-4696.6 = 4.2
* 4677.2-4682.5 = 4.21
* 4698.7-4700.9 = 4.17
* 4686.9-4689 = 4.28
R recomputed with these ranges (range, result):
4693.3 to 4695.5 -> 4.246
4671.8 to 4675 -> 4.48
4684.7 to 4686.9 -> 4.336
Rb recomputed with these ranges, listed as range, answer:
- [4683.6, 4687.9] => 4.34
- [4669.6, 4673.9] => 4.17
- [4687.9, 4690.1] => 4.17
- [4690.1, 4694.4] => 4.25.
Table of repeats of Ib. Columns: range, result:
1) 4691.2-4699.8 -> 4.306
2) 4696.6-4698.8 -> 4.297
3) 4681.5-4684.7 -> 4.476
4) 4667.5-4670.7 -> 4.113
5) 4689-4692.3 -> 4.446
